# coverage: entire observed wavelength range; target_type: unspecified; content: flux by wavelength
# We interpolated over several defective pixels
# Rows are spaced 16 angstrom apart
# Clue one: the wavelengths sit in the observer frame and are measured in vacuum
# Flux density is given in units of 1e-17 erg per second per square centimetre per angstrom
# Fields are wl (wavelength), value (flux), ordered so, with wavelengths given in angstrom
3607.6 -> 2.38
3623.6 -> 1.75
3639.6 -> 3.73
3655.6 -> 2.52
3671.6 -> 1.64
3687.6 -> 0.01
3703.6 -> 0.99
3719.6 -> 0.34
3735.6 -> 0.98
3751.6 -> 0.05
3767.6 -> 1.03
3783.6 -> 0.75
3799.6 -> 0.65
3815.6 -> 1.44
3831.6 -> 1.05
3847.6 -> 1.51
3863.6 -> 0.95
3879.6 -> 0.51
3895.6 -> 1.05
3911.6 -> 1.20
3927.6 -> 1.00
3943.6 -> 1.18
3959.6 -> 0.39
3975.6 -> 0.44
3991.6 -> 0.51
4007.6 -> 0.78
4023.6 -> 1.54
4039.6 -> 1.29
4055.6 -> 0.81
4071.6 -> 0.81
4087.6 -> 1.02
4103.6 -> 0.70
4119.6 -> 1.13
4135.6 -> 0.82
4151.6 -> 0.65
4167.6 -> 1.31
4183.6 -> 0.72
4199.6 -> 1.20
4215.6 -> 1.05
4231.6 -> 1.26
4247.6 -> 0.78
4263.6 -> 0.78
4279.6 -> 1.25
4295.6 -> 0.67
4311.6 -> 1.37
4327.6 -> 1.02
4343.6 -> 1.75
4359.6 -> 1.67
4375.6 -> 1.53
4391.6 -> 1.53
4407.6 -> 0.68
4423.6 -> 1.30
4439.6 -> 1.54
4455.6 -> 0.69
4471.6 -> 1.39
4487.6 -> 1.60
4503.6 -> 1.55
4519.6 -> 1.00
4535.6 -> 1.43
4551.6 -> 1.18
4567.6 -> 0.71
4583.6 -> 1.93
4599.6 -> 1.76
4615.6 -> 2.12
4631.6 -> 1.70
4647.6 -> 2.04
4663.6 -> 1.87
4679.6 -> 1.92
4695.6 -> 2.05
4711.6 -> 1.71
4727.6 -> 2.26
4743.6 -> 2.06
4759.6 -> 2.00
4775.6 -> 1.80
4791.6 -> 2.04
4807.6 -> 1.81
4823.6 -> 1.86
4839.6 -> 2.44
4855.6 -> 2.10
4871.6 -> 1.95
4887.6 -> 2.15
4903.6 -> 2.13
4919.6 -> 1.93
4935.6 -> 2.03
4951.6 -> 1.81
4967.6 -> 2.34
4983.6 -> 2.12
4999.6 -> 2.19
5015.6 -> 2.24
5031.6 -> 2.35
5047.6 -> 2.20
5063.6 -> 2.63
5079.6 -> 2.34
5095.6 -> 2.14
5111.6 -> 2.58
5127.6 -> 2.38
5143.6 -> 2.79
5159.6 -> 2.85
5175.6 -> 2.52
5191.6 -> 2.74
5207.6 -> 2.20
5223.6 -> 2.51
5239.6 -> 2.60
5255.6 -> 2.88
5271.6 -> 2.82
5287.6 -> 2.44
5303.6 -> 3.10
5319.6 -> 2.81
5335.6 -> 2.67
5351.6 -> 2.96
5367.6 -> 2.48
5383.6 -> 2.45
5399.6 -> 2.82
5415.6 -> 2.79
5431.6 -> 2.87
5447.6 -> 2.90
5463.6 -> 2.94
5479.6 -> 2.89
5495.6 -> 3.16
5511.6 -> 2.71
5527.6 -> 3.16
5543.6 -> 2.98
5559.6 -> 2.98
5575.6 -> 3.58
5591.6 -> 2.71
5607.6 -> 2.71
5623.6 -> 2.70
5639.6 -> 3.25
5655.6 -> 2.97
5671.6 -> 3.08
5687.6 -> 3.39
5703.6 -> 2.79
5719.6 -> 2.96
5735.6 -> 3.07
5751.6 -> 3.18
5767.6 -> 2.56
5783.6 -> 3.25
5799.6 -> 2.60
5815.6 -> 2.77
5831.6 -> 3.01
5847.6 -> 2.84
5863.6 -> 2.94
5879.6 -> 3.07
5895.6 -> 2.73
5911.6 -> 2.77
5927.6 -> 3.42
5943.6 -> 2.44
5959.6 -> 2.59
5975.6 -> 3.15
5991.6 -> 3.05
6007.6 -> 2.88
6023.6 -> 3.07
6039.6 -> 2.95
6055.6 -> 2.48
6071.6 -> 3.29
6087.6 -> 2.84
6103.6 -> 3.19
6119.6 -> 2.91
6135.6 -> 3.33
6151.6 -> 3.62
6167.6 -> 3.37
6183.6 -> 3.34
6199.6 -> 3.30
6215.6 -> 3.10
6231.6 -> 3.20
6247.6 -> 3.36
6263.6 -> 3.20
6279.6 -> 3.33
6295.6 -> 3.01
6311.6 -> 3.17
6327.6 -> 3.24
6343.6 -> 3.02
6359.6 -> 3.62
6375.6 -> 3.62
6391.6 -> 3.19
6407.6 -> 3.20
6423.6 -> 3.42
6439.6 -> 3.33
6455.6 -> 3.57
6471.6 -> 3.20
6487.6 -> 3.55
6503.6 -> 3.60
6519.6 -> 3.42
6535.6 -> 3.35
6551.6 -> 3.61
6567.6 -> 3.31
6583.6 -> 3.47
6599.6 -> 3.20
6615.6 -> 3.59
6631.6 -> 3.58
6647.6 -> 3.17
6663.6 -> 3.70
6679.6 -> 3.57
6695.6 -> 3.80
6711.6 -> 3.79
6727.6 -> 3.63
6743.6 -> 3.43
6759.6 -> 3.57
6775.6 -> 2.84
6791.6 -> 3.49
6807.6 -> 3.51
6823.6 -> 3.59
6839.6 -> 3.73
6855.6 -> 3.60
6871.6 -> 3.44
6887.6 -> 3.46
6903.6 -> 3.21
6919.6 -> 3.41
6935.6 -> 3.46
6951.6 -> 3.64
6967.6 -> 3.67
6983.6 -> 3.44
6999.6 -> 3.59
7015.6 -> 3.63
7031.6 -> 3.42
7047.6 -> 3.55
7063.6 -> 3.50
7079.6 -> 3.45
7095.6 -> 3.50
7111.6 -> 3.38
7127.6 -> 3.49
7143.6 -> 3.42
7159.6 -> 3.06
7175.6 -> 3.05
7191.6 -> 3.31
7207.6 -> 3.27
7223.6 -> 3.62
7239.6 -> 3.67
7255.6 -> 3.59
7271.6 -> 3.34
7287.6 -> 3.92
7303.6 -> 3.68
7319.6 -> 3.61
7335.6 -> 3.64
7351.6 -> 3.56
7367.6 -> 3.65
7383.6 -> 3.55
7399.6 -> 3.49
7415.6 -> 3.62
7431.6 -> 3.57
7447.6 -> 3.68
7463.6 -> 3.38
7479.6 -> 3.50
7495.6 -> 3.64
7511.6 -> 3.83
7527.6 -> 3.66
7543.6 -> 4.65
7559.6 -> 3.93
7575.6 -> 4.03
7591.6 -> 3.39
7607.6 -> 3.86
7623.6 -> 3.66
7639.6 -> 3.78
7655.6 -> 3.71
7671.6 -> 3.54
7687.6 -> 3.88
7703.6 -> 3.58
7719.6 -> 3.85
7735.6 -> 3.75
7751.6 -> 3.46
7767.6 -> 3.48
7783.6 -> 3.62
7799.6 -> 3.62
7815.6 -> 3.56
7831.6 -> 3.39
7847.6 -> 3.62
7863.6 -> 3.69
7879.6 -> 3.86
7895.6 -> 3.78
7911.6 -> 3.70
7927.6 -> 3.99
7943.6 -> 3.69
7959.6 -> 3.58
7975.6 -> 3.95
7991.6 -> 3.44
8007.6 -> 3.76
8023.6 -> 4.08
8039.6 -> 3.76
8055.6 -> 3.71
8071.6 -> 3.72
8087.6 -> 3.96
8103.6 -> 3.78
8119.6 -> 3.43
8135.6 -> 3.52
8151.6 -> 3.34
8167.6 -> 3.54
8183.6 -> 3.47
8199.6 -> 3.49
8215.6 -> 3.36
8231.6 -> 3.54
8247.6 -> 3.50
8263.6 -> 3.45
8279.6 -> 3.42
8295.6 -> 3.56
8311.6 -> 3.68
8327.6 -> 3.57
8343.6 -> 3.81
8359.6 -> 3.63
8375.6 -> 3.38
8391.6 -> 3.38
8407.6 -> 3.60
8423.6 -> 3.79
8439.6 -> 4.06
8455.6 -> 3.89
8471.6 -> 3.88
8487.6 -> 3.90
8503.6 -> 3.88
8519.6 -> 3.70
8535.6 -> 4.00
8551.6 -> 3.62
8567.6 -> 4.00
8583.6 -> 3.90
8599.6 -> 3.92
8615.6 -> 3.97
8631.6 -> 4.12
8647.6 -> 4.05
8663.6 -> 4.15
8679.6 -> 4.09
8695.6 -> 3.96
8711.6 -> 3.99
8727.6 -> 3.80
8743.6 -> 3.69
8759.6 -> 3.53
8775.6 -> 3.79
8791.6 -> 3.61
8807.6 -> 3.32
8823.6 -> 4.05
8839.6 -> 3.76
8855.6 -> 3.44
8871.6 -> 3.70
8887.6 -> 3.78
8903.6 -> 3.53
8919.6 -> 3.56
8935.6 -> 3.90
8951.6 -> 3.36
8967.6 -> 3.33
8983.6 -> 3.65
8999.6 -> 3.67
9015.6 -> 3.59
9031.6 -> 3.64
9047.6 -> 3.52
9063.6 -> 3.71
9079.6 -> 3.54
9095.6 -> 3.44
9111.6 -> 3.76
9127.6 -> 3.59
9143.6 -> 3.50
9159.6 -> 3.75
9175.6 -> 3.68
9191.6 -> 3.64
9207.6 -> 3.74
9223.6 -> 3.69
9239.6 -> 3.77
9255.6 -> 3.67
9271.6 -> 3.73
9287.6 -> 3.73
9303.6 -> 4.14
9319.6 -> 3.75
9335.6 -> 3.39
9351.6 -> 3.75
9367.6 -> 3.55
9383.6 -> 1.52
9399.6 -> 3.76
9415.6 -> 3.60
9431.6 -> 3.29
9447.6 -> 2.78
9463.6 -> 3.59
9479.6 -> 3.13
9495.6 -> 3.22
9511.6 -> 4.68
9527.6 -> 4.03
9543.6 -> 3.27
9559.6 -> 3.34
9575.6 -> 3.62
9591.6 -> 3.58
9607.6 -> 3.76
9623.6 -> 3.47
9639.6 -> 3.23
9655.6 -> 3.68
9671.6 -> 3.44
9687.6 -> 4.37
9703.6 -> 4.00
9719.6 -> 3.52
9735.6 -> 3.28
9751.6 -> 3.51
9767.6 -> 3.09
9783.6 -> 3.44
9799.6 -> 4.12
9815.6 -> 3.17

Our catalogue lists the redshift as 0.149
